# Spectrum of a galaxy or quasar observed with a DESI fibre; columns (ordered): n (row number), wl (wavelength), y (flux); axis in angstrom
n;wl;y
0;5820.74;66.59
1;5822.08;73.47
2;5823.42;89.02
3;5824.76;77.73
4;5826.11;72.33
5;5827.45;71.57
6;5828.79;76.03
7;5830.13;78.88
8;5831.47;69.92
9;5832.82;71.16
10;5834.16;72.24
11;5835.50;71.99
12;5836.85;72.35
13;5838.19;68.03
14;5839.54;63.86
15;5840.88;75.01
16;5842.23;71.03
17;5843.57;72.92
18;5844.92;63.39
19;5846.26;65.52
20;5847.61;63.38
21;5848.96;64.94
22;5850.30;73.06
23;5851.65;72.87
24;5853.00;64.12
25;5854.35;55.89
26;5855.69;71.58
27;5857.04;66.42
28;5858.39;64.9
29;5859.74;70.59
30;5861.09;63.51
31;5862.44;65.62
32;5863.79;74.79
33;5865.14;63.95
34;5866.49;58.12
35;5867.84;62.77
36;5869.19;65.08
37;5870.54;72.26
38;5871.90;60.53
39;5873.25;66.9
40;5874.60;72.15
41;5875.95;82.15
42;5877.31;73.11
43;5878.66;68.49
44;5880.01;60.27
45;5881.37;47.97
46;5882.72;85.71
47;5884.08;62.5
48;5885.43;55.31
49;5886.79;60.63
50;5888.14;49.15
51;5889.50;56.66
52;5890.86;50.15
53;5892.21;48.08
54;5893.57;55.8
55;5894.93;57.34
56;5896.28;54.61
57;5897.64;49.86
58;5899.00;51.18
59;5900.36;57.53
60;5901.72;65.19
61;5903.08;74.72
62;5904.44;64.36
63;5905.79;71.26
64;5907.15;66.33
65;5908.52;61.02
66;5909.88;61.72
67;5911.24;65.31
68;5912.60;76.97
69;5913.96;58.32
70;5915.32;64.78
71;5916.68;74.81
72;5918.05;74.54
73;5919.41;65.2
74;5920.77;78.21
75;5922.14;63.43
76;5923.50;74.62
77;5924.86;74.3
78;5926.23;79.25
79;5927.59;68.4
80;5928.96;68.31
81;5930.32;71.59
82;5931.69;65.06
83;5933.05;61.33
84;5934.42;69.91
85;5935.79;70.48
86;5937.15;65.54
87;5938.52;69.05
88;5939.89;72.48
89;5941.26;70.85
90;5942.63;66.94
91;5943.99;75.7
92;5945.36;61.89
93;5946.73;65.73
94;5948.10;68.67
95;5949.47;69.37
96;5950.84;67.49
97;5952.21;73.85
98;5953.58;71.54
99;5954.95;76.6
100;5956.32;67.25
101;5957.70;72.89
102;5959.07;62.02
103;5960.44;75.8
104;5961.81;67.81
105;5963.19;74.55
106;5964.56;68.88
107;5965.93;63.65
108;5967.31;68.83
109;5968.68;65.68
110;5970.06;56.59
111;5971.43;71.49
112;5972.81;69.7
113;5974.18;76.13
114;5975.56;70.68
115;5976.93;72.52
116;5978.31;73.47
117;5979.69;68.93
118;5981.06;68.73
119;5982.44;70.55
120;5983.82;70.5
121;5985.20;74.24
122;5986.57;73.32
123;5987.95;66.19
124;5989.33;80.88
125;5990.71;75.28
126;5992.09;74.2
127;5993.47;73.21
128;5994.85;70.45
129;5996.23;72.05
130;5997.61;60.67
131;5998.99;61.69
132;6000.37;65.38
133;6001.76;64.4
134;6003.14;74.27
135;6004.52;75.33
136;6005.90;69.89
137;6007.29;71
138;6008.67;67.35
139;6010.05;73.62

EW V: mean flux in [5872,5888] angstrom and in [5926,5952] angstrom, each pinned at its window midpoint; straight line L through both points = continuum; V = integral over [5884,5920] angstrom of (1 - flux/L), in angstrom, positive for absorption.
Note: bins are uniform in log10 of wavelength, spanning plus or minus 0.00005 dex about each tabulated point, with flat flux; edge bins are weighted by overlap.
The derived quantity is 3.16 angstrom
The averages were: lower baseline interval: 66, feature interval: 61.2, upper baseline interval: 68.8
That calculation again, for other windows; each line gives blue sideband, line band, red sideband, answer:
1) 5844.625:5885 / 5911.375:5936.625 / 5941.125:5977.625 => -0.54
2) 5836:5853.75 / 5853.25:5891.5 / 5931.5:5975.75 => 2.24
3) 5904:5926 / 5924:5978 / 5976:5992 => 0.83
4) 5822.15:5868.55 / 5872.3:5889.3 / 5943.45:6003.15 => 1.10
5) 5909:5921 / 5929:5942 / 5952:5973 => 0.05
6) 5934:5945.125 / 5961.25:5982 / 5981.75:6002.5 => 0.25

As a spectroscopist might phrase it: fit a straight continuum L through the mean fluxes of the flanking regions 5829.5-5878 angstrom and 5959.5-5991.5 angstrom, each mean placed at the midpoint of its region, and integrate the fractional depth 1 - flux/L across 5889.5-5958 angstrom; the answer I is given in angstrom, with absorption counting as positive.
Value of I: 3.2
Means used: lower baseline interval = 68.5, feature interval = 66.5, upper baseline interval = 70.6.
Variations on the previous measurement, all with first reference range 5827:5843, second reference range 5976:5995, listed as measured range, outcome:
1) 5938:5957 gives 0.6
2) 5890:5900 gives 2.7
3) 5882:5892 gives 1.8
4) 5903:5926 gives 1.0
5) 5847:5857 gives 0.7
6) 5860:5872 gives 1.1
